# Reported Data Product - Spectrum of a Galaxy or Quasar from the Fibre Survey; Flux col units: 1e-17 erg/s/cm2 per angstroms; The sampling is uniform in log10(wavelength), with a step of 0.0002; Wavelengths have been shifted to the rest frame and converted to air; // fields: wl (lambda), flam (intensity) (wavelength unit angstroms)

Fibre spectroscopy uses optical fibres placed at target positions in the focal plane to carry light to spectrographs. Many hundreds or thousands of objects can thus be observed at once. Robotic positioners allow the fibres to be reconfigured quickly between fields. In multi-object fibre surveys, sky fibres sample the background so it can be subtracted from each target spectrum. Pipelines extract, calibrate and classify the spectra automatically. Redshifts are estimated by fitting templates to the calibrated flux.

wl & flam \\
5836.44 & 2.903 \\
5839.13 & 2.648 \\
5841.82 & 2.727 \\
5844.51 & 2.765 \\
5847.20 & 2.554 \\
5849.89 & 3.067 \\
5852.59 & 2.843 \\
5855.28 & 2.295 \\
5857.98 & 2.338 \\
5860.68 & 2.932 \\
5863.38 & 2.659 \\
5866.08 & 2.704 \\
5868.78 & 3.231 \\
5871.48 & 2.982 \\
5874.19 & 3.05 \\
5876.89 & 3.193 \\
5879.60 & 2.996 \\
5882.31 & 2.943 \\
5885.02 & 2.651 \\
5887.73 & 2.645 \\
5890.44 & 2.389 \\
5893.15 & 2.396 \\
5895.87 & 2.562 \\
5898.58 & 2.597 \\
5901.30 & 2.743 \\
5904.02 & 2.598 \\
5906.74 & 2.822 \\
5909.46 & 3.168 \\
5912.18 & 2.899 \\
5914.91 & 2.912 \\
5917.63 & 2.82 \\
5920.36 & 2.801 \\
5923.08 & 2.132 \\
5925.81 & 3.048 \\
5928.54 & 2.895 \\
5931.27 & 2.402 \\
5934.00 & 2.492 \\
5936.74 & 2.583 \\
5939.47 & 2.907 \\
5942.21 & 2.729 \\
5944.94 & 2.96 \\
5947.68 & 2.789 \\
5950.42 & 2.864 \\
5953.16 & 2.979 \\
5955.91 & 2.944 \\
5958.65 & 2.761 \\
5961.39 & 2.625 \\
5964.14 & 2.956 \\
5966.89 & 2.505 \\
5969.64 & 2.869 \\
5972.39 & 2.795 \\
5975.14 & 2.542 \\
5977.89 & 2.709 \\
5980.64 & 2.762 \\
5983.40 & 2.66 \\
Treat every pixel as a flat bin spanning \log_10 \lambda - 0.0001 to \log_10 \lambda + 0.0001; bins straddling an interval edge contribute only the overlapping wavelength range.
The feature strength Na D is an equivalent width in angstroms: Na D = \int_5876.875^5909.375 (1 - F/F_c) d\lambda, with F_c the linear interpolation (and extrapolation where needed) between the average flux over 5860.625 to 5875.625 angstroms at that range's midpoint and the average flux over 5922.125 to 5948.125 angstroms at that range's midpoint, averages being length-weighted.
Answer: 1.5 angstroms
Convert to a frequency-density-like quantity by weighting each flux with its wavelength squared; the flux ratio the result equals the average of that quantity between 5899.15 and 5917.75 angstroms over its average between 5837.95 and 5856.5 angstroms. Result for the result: 1.07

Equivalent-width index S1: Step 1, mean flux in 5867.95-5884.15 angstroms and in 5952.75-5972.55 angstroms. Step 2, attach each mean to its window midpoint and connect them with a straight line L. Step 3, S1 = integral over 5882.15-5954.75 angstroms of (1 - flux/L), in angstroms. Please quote 4.8 angstroms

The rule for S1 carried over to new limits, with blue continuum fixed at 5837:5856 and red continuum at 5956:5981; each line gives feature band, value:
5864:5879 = -1.6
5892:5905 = 0.7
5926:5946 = 0.0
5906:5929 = -0.9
